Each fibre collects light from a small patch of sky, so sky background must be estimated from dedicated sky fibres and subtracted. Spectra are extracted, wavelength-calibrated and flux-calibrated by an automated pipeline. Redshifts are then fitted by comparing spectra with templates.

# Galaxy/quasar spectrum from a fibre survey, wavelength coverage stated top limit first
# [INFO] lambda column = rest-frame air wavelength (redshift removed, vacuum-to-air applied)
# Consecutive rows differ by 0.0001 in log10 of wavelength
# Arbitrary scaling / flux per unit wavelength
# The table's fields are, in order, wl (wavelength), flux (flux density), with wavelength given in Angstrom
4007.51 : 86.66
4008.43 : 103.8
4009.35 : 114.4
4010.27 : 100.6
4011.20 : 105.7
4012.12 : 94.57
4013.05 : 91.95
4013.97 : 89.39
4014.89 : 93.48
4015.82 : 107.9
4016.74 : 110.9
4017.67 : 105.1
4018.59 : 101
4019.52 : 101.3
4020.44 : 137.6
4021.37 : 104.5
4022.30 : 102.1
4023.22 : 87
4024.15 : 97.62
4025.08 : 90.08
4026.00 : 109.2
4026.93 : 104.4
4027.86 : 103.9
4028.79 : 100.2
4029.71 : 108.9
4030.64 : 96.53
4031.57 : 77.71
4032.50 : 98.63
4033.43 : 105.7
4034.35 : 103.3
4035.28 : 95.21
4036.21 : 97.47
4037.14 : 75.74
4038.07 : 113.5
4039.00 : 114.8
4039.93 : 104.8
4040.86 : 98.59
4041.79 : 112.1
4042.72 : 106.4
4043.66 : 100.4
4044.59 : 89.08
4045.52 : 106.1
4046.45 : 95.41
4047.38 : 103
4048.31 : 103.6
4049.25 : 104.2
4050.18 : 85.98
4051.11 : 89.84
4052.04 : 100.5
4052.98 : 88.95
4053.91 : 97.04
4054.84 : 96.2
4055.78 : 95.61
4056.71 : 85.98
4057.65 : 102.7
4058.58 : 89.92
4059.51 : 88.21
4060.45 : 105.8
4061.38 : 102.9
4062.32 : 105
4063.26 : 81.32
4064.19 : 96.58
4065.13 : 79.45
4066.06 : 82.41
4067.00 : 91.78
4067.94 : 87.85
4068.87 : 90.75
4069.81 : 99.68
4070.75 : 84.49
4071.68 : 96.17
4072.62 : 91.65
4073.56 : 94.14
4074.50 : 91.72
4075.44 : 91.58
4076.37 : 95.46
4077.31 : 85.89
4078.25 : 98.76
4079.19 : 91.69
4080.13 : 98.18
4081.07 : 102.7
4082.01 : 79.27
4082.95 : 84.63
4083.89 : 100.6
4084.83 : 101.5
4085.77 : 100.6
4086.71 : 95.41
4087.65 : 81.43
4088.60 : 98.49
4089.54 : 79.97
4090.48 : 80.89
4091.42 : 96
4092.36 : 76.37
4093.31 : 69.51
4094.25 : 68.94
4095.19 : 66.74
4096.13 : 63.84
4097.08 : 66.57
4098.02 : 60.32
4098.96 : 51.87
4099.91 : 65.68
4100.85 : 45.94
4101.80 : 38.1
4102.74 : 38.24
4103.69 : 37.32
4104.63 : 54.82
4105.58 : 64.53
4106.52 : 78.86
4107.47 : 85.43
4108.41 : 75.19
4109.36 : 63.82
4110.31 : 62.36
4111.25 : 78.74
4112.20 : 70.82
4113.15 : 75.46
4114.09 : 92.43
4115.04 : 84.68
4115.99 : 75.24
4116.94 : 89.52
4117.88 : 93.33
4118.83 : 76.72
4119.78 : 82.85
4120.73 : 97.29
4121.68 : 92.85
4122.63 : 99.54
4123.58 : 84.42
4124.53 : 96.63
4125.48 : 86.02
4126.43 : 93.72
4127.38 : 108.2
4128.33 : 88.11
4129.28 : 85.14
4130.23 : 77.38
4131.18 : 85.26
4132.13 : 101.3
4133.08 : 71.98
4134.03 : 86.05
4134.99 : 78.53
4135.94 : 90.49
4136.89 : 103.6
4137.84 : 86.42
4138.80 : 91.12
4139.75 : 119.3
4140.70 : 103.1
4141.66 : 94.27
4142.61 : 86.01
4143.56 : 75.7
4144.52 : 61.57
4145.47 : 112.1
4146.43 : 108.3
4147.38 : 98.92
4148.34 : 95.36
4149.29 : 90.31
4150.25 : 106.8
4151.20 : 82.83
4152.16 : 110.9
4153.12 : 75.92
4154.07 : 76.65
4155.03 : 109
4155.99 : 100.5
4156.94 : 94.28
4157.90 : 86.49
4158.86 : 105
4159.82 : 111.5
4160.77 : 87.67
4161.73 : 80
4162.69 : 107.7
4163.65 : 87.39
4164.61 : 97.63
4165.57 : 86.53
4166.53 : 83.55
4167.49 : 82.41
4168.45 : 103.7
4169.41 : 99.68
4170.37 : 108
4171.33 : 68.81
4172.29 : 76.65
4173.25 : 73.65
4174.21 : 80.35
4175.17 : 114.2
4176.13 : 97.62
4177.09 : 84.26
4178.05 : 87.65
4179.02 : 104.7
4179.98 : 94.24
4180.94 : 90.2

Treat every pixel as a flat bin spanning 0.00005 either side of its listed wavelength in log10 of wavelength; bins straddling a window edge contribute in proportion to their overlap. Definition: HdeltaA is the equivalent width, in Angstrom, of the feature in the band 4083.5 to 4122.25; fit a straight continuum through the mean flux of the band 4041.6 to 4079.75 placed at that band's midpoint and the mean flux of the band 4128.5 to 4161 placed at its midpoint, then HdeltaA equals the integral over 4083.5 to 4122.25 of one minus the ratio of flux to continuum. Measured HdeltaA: 7.7 Angstrom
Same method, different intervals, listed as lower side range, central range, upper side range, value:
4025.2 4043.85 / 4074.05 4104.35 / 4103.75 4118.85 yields 1.9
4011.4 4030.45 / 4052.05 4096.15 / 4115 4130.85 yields 2.2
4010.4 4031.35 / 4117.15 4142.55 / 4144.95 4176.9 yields 1.2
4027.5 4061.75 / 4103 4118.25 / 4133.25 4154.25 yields 3.4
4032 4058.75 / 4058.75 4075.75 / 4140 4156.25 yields 0.9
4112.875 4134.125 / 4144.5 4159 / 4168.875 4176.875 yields -1.0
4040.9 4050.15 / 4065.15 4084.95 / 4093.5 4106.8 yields -3.8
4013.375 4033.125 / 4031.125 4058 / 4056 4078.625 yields -0.3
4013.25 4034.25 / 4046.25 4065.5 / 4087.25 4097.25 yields -1.1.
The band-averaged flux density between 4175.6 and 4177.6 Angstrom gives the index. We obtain 91.7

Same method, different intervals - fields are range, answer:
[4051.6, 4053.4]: 94.4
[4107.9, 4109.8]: 70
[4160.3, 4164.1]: 90.6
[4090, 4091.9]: 88.6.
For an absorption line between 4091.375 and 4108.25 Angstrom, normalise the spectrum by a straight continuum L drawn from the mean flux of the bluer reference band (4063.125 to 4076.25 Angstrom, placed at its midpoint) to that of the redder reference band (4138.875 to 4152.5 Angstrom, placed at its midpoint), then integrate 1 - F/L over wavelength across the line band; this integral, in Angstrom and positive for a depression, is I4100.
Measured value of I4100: 5.5 Angstrom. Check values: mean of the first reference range 90.4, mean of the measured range 62.1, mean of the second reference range 95.8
